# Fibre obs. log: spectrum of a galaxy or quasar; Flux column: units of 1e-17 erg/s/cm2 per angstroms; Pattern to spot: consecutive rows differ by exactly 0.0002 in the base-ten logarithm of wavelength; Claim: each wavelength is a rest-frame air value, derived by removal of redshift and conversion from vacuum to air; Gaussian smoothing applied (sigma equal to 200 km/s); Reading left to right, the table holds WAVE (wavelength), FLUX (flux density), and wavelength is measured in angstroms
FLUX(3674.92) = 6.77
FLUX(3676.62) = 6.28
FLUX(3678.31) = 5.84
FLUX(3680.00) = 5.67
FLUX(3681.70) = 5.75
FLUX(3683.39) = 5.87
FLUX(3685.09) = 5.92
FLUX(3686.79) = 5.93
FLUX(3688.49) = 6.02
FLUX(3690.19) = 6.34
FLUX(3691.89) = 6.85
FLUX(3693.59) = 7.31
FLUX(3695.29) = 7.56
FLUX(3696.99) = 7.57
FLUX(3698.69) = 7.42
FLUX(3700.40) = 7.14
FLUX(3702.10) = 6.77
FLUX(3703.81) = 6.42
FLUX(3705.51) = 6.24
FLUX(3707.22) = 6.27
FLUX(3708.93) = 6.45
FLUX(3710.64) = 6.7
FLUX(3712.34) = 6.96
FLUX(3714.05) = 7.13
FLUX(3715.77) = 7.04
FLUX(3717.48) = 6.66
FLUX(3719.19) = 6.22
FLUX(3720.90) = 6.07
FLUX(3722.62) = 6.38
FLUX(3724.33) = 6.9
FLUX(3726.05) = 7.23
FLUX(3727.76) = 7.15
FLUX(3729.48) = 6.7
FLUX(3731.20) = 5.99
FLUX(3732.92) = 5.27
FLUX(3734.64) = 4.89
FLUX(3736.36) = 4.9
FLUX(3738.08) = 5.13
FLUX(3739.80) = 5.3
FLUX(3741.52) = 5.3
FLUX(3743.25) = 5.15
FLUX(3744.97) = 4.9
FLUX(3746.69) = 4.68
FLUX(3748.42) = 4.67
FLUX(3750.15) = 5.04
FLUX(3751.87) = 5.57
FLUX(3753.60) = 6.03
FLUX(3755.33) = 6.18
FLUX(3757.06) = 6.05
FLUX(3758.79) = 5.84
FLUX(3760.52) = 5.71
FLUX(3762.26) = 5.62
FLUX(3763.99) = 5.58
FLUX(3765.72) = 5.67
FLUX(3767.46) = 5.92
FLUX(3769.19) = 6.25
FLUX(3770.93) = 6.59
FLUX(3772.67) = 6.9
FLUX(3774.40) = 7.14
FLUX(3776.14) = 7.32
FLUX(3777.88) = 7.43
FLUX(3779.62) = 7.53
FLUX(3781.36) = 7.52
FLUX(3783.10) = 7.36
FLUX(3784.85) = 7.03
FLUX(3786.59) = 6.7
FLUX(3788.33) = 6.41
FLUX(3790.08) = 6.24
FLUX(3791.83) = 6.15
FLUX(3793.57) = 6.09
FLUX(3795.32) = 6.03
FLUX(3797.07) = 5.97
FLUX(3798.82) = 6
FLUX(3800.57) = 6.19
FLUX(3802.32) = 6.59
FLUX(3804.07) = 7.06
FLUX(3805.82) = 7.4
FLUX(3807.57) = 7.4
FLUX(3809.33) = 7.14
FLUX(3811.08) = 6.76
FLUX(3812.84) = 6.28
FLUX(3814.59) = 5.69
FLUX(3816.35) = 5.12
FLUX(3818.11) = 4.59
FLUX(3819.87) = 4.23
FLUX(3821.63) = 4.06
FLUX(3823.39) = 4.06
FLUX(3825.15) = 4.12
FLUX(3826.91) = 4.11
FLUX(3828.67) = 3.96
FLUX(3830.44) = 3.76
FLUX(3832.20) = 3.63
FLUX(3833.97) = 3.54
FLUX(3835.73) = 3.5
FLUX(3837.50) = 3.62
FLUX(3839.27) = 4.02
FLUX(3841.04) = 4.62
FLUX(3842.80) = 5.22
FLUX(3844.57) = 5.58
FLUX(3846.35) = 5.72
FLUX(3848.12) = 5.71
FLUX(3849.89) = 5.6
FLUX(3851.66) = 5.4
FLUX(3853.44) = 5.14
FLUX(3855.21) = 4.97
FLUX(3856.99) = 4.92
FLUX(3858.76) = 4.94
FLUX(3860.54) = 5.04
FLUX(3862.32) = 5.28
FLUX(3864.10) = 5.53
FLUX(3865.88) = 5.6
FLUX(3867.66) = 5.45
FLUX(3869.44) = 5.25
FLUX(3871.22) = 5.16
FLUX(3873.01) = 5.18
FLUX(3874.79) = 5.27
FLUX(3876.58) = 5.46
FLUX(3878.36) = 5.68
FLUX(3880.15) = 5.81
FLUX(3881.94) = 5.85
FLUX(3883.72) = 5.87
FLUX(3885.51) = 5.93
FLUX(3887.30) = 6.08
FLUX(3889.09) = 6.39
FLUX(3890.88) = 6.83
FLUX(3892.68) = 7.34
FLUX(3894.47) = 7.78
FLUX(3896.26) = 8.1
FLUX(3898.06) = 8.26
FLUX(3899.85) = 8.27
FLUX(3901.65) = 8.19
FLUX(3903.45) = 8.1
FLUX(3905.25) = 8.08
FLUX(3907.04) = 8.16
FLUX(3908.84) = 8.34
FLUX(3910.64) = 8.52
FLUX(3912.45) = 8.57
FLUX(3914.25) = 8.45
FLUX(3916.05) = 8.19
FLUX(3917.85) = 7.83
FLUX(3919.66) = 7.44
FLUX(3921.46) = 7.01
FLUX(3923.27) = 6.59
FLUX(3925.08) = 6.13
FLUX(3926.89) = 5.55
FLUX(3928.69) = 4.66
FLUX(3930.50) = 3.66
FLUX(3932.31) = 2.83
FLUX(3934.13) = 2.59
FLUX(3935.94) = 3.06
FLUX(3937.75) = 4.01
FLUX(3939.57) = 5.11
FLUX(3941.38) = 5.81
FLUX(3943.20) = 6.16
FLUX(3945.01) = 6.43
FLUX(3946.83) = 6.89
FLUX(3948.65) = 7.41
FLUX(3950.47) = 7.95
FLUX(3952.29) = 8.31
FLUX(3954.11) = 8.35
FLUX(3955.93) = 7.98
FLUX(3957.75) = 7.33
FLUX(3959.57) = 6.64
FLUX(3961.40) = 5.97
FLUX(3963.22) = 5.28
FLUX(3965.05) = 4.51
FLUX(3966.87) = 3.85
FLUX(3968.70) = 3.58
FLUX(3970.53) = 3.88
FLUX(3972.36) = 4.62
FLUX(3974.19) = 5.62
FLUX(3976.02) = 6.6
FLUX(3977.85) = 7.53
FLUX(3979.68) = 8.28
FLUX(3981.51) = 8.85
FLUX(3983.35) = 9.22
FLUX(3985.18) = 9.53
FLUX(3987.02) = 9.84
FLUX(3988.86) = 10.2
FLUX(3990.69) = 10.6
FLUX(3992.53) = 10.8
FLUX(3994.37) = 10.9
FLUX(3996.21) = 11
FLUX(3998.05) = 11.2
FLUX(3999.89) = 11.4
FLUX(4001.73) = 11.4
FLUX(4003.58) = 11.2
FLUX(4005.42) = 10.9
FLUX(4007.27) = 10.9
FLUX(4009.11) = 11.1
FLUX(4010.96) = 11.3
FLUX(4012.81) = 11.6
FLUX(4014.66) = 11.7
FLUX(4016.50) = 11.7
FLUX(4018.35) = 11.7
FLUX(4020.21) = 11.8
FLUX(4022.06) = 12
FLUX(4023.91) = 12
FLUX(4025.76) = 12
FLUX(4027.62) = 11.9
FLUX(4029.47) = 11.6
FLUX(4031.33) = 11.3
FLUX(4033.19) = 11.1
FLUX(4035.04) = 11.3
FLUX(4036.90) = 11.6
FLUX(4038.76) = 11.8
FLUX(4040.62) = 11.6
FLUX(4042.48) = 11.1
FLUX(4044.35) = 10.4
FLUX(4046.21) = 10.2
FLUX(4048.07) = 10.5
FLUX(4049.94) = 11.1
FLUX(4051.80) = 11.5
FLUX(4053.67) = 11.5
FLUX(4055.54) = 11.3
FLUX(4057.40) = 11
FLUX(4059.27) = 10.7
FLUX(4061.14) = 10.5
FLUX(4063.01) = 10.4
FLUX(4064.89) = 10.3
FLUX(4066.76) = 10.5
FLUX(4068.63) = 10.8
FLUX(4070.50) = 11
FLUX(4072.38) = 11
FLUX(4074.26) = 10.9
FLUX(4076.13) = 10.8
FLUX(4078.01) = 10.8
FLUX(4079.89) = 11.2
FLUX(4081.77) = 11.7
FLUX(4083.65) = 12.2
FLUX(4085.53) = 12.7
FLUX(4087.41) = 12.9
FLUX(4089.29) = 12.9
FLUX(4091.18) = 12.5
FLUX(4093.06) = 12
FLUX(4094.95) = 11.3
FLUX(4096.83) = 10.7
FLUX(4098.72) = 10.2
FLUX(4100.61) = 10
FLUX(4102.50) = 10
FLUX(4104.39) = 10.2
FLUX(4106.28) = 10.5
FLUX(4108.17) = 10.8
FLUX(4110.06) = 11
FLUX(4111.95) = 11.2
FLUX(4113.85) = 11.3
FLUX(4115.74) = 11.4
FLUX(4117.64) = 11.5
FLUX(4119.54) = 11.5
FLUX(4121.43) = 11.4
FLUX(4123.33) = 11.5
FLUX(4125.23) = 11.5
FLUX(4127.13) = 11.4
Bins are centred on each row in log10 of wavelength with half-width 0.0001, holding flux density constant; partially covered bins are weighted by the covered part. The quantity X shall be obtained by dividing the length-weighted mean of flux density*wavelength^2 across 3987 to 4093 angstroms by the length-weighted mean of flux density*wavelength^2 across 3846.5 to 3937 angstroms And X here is 1.96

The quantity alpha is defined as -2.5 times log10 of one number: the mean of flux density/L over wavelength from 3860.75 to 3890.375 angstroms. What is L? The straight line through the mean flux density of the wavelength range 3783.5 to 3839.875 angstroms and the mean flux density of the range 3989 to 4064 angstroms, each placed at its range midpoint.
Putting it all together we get 0.26 mag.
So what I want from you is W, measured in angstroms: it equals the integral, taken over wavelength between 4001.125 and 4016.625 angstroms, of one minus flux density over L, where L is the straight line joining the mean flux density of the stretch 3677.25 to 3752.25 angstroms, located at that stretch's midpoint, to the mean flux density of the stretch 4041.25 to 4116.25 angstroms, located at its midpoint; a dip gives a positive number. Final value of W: -1.8 angstroms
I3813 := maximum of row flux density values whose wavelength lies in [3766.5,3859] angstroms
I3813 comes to 7.53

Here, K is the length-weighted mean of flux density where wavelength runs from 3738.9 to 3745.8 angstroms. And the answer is 5.17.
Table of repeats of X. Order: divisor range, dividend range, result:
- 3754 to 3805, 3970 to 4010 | 1.63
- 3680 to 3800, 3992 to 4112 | 2.10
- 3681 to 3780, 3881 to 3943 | 1.16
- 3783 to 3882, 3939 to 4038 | 1.83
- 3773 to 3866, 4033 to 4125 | 2.27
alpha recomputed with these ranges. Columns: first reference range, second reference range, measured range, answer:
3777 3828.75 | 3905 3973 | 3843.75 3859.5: 0.148 mag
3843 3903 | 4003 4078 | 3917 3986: 0.346 mag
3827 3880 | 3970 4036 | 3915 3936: 0.311 mag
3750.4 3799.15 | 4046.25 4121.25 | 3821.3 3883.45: 0.476 mag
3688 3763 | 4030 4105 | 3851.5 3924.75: 0.284 mag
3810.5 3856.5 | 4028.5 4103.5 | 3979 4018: -0.149 mag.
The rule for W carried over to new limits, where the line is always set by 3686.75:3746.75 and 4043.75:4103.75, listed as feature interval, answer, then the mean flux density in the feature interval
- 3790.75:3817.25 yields 3.91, 6.39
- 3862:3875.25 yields 4.78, 5.35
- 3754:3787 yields 2.44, 6.54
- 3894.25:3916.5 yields 1.53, 8.25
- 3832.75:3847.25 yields 6.40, 4.46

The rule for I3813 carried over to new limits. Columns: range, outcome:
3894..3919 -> 8.57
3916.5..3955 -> 8.35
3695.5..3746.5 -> 7.57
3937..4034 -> 12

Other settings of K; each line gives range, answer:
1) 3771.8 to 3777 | 7.13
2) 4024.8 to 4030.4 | 11.8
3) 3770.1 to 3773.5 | 6.74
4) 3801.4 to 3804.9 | 6.82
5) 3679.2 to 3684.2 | 5.76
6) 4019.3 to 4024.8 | 11.9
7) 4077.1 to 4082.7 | 11.2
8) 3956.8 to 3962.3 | 6.66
